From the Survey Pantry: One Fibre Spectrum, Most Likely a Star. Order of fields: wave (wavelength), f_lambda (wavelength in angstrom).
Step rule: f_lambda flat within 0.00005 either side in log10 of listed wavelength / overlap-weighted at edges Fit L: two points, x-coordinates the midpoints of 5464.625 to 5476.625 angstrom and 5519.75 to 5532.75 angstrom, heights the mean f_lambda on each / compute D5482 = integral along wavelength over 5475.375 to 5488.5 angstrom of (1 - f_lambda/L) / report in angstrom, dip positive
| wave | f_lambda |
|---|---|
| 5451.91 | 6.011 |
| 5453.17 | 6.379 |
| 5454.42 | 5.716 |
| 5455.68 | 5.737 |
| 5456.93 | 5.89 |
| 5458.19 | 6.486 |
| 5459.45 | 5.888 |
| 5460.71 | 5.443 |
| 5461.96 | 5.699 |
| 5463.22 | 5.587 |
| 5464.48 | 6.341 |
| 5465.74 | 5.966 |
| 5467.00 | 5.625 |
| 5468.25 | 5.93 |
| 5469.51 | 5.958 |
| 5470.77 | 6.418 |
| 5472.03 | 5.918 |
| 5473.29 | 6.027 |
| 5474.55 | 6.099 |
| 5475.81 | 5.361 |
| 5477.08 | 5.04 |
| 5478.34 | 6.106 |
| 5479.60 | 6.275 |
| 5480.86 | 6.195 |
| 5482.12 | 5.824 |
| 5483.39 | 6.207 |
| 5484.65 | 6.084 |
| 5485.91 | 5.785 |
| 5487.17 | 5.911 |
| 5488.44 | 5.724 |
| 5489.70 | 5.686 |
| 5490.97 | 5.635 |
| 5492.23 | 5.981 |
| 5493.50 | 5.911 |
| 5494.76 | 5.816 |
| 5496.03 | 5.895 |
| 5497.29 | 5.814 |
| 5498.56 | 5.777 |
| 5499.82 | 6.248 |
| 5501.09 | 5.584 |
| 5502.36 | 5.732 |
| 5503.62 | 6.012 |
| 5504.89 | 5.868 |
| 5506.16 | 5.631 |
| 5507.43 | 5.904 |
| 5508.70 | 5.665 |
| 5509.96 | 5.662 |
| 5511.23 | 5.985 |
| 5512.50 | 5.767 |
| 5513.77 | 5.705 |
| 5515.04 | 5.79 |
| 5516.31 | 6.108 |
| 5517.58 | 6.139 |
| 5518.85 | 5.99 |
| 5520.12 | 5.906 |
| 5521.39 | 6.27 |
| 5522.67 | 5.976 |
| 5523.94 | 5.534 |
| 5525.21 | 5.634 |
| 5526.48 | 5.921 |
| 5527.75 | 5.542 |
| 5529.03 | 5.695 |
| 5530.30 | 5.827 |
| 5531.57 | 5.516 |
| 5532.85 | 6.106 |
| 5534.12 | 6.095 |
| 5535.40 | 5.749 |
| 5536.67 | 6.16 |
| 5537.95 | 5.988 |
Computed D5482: 0.04 angstrom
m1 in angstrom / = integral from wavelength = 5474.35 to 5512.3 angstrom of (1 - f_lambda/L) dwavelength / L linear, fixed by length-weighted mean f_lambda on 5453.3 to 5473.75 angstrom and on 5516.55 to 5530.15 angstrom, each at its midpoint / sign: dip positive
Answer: 0.34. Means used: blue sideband 5.93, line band 5.84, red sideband 5.87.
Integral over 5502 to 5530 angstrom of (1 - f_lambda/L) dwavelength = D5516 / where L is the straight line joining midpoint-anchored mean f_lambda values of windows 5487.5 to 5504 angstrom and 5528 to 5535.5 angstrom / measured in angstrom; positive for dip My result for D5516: -0.1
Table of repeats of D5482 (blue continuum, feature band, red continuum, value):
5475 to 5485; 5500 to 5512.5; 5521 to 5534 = 0.09 angstrom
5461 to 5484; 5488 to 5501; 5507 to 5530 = 0.09 angstrom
